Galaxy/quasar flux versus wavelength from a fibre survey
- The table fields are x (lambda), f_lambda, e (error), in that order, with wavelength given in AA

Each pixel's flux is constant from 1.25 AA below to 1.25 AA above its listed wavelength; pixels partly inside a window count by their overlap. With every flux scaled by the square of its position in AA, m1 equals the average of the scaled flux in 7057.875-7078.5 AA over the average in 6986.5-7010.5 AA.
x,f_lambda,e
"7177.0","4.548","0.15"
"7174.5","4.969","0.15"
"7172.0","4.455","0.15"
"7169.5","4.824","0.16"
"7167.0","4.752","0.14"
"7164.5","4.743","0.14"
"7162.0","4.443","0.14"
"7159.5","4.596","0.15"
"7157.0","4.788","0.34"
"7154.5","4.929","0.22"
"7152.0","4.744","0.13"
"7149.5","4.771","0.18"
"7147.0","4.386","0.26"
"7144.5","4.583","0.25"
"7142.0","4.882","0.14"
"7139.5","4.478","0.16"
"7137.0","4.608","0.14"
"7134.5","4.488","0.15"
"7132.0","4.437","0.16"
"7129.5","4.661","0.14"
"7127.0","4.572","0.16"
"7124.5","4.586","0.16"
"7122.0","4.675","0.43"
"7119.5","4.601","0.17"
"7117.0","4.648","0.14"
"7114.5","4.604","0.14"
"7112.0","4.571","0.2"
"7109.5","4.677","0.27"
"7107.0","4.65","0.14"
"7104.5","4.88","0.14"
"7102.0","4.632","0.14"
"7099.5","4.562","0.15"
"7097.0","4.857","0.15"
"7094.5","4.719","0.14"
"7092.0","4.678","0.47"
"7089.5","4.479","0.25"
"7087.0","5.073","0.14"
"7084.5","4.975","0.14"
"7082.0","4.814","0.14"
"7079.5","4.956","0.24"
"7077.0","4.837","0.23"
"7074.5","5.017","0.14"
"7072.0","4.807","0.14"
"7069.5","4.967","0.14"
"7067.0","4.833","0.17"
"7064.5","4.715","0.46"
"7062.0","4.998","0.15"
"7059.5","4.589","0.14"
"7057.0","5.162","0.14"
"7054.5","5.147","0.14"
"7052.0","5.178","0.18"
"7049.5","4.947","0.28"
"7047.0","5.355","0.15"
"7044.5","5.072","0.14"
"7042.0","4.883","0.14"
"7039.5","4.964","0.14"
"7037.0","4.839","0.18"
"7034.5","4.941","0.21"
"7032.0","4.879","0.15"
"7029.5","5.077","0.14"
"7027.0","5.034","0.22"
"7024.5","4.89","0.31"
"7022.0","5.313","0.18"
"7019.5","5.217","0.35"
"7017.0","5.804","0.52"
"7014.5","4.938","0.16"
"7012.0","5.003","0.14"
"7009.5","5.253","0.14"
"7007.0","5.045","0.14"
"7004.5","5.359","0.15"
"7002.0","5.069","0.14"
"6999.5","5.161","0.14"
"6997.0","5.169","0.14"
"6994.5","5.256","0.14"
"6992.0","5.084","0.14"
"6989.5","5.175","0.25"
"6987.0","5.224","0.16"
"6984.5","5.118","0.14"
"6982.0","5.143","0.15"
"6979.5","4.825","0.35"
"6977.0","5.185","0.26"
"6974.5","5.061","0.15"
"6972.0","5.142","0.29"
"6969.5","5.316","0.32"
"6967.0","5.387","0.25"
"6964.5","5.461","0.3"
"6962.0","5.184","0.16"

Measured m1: 1.0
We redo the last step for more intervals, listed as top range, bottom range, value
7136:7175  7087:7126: 1.02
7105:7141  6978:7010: 0.93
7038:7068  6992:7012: 0.98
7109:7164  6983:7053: 0.93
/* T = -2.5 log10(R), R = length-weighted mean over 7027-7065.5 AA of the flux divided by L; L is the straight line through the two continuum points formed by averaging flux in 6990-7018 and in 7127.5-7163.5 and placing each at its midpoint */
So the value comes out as 0.01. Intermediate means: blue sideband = 5.19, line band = 4.99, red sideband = 4.63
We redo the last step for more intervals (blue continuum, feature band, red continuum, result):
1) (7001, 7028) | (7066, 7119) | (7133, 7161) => 0.023 mag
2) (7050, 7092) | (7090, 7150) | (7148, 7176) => 0.041 mag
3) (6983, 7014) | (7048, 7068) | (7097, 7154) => -0.009 mag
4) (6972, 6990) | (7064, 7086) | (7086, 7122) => -0.023 mag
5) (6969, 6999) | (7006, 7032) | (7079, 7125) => -0.028 mag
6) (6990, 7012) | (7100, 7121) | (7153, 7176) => 0.049 mag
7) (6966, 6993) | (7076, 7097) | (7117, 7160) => -0.003 mag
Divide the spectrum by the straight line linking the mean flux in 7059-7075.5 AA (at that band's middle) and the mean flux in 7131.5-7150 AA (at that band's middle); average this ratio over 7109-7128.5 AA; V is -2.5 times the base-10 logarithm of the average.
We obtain 0.01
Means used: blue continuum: 4.86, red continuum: 4.58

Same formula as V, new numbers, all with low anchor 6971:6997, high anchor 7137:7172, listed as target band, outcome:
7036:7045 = 0.01 mag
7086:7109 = 0.02 mag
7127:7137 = 0.04 mag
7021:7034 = 0.00 mag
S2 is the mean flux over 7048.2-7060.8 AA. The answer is 5.01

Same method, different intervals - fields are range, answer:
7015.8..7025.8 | 5.3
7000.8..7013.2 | 5.15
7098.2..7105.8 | 4.69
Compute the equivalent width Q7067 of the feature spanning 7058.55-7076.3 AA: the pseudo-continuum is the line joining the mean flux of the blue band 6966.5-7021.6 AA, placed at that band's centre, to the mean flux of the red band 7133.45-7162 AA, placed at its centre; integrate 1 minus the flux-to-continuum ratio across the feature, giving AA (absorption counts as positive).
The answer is 0.27 AA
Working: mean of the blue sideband 5.18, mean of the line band 4.85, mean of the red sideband 4.65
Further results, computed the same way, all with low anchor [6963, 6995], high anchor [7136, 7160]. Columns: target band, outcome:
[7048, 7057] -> -0.3 AA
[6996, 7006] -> -0.1 AA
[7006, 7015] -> 0.0 AA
